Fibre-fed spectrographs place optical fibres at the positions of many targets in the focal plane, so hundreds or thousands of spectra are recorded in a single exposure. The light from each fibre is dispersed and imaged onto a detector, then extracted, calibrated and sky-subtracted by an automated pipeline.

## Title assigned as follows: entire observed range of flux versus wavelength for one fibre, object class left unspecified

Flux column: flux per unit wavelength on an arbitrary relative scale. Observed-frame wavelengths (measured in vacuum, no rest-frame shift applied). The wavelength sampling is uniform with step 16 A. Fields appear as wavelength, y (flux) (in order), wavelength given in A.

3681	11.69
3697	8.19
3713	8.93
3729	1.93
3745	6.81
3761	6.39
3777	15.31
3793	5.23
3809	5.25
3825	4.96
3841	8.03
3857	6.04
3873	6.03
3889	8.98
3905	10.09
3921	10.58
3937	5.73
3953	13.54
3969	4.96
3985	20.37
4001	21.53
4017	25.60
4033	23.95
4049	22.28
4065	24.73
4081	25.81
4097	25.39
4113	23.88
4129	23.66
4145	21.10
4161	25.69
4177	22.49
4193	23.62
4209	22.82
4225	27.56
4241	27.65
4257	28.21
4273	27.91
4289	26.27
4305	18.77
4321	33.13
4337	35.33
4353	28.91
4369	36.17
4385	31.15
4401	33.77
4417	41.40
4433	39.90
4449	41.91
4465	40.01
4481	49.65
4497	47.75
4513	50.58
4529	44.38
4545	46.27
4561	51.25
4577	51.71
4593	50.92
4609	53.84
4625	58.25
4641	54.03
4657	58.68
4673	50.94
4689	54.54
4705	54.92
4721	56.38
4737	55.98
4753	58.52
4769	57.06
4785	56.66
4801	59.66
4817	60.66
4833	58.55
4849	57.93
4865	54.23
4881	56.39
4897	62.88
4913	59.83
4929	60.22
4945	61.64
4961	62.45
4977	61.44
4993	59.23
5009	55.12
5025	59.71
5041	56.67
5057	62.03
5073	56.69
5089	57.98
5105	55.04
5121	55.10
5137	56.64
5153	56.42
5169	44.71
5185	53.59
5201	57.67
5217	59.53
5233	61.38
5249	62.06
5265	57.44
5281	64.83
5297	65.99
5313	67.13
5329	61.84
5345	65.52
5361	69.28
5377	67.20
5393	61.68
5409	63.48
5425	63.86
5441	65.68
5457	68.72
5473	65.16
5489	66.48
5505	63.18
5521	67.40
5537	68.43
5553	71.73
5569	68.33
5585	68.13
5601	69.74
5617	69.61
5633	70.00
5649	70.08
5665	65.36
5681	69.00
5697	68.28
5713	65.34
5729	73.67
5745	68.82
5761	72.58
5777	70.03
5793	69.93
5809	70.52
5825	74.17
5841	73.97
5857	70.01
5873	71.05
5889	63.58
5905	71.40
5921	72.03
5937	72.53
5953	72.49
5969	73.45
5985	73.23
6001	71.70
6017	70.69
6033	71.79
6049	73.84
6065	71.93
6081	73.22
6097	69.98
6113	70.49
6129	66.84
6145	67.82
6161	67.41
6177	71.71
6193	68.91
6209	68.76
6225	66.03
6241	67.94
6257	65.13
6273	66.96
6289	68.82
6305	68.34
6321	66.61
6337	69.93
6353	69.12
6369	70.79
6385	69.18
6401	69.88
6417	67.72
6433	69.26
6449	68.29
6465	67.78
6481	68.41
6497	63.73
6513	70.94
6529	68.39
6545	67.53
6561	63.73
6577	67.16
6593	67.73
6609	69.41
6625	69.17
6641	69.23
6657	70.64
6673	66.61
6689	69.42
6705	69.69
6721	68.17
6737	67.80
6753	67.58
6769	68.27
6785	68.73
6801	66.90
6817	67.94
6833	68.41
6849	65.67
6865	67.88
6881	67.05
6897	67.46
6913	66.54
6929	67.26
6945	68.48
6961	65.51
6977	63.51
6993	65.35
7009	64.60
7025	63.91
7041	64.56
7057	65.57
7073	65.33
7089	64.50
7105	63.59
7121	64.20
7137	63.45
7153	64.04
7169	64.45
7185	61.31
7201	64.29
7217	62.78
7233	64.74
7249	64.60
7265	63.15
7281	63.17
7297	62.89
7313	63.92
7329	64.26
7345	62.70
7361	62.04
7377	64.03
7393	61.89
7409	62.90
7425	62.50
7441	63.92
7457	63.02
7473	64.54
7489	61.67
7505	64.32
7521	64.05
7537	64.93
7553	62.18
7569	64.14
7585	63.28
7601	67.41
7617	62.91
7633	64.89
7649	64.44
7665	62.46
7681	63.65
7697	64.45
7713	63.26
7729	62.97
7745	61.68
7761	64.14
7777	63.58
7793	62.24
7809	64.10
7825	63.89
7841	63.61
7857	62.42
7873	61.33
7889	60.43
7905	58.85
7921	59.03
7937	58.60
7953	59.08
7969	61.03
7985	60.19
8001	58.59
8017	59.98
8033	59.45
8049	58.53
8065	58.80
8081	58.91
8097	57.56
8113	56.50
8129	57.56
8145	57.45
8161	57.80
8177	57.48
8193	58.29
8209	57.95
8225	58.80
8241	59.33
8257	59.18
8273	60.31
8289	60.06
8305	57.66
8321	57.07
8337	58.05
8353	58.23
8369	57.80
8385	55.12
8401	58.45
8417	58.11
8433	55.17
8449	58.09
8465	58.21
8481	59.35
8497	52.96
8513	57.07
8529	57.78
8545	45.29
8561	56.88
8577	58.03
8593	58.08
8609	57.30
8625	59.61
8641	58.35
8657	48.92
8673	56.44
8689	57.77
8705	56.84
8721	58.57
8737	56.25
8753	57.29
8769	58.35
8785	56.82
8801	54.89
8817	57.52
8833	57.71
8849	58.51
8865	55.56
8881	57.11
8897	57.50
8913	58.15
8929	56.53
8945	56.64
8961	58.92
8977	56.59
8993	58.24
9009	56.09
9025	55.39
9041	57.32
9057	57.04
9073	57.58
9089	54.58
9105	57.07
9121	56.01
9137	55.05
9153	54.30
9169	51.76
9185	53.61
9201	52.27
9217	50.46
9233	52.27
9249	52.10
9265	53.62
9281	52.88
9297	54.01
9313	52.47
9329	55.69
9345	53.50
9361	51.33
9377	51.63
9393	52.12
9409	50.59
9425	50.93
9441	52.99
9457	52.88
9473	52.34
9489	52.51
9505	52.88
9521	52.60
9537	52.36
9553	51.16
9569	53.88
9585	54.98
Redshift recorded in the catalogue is 0.00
